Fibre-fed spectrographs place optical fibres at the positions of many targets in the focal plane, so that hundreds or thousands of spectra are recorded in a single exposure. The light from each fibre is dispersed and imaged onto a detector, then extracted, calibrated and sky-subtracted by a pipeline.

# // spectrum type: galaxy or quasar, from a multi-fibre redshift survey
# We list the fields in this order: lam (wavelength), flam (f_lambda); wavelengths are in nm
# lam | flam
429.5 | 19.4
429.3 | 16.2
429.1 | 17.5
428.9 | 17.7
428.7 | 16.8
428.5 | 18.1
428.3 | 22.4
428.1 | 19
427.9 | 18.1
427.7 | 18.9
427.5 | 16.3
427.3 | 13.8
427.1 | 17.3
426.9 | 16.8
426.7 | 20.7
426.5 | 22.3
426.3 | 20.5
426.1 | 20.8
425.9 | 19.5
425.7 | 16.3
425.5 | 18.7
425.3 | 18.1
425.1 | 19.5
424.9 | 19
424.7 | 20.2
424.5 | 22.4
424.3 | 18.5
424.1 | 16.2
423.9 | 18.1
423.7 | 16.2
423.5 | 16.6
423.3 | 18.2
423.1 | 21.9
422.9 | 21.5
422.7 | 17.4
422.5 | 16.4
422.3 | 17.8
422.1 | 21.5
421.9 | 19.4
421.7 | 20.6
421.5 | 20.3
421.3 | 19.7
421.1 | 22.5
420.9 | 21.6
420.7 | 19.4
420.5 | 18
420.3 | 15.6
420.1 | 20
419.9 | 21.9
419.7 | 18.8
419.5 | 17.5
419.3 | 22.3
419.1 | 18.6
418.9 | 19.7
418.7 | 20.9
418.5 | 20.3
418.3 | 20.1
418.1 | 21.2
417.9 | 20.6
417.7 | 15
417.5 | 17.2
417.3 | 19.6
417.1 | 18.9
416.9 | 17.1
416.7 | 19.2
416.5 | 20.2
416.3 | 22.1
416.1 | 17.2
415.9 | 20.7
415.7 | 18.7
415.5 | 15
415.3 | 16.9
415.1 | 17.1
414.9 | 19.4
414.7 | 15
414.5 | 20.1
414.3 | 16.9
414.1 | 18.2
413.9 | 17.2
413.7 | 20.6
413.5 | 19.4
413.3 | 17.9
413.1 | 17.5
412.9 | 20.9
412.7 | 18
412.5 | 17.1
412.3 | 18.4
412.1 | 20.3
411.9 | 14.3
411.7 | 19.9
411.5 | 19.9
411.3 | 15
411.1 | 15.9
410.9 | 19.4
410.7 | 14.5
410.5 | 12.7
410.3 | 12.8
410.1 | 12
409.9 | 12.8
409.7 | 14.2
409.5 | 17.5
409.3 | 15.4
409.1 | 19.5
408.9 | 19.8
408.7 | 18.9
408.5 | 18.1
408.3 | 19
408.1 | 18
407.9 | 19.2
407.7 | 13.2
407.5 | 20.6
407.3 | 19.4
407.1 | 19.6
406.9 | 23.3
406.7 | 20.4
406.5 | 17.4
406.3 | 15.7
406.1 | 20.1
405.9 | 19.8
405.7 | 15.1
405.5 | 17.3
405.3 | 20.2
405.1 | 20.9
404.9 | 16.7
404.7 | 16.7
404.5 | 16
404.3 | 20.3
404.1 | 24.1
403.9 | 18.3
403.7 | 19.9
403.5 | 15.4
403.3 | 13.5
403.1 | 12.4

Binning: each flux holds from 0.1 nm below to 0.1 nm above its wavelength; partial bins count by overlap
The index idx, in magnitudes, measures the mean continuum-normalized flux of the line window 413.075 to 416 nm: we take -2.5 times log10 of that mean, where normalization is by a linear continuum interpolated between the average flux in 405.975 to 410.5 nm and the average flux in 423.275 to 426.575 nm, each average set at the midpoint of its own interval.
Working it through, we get -0.002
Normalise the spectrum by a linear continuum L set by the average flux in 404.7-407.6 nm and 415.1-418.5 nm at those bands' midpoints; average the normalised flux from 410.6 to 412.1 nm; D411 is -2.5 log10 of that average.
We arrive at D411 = 0.10 mag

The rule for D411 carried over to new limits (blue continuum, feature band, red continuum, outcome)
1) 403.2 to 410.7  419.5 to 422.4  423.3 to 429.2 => -0.084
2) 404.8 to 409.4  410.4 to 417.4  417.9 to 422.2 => 0.076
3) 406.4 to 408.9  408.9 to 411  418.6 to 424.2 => 0.235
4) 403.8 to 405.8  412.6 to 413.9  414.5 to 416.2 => -0.064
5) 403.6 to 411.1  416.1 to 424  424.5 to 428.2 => -0.050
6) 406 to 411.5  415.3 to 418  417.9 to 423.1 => 0.025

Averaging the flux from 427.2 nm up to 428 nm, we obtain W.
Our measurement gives 16.8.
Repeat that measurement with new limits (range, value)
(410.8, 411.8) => 18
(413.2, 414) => 18.8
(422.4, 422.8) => 16.9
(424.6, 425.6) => 19.1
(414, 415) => 17.9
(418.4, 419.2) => 19.9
